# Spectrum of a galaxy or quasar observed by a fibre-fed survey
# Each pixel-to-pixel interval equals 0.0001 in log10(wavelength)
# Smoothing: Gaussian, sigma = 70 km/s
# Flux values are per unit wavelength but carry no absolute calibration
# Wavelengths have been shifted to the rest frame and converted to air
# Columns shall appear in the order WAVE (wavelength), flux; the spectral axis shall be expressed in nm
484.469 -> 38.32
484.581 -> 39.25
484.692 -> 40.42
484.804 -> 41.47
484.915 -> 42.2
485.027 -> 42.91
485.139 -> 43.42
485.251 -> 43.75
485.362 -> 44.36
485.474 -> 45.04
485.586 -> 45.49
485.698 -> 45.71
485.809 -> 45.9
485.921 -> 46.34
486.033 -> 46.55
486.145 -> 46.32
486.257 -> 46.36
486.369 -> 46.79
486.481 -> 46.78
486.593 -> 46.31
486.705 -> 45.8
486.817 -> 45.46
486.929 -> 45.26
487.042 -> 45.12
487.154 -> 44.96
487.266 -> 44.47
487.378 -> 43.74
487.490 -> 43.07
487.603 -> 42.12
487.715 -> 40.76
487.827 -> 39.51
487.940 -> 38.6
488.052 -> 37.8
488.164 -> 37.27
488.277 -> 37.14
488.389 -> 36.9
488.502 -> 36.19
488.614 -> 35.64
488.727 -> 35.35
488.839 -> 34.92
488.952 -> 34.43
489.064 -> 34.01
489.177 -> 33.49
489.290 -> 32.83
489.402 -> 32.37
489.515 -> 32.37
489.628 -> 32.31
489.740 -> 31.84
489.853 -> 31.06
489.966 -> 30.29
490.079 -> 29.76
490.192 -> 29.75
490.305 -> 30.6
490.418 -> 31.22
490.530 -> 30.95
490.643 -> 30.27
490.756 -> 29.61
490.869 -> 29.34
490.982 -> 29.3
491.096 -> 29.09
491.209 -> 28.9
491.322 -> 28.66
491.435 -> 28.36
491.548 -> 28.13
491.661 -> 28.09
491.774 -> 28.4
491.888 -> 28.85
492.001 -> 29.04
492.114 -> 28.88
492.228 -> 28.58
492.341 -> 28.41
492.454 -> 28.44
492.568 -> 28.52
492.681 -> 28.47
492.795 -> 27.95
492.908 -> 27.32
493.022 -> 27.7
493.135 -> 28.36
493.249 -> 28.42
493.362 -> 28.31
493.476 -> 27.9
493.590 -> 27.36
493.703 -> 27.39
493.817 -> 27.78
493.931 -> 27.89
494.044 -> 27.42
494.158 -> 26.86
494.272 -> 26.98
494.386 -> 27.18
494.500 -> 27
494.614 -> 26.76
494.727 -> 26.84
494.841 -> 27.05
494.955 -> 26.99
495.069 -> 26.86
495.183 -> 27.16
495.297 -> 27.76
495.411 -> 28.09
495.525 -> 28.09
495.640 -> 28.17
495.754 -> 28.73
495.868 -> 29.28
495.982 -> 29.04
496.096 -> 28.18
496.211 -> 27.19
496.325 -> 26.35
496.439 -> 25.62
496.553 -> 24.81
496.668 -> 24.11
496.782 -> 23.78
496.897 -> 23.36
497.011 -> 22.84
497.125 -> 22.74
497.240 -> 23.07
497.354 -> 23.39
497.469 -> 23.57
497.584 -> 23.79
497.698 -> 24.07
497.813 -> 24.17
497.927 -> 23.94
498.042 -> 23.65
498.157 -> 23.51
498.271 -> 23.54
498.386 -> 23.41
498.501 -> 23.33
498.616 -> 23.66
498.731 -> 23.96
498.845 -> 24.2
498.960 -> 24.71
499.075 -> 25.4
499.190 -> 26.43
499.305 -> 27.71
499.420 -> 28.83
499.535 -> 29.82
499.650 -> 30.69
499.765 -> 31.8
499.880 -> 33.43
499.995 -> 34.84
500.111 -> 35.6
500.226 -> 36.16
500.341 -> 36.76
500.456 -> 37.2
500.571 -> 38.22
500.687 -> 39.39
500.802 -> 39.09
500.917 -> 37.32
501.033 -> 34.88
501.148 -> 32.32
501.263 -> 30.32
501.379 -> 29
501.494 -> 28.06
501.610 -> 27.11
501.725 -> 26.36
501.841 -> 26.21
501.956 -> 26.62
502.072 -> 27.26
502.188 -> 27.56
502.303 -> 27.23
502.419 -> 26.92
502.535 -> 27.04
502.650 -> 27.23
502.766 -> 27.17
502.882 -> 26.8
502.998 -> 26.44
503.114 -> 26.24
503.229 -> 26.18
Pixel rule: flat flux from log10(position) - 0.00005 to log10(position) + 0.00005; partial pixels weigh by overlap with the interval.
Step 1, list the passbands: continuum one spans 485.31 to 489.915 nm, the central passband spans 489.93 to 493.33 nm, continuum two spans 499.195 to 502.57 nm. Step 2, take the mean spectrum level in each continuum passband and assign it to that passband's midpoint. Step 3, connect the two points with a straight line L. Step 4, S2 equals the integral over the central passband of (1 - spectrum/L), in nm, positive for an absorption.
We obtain 0.79 nm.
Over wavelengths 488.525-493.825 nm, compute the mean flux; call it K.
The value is 30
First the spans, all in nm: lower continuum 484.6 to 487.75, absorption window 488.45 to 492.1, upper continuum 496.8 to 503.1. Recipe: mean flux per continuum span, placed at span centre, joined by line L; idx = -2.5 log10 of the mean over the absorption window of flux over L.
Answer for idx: 0.27 mag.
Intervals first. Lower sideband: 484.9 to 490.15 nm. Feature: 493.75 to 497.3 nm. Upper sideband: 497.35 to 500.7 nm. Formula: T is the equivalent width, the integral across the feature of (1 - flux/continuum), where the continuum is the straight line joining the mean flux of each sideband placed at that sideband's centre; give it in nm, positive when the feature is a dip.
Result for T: 0.59 nm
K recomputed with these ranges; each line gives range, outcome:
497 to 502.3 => 28.5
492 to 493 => 28.3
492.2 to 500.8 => 27.6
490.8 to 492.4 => 28.7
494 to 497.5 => 26.3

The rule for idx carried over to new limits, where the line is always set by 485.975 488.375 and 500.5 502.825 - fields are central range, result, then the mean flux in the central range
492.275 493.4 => 0.328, 28.2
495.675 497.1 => 0.320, 26.1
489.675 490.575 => 0.302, 30.7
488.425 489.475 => 0.208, 34.4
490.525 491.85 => 0.340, 29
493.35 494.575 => 0.331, 27.4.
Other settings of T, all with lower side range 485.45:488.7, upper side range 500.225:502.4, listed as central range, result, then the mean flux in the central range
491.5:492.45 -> 0.256 nm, 28.6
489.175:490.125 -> 0.213 nm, 31.7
